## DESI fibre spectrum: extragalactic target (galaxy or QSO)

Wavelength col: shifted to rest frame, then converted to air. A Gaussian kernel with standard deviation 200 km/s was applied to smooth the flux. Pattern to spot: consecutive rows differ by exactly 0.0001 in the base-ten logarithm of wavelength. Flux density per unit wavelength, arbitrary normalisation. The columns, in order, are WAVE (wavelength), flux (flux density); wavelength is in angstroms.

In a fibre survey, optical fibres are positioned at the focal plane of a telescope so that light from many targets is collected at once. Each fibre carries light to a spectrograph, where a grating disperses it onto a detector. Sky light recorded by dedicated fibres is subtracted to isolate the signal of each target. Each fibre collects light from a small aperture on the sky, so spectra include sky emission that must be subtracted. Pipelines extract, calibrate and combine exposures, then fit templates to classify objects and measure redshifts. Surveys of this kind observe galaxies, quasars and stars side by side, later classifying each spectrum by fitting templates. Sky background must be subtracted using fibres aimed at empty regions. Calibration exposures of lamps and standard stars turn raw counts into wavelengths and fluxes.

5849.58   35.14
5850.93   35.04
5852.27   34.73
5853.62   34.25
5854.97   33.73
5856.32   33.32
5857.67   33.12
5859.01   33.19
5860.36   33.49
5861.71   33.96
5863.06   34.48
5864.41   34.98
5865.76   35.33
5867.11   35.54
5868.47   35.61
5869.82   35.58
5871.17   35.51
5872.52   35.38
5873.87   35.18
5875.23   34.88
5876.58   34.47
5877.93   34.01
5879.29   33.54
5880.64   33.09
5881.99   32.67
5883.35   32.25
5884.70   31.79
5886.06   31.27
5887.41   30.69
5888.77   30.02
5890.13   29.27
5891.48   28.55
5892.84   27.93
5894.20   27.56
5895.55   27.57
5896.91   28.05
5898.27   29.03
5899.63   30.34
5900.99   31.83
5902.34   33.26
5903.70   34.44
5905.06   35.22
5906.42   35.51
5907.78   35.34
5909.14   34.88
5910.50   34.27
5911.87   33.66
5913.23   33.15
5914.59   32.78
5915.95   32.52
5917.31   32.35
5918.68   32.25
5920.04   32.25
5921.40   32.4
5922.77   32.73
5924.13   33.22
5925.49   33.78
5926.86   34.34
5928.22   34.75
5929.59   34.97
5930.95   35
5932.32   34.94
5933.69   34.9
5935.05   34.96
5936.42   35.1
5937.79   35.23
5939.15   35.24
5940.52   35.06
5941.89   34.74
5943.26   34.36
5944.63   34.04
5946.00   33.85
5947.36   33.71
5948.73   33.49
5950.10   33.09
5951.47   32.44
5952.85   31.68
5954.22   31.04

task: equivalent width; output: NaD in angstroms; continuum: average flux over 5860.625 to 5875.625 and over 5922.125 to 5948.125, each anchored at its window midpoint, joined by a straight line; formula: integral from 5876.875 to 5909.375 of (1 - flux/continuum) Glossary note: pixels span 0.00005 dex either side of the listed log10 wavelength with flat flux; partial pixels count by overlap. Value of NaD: 3.05 angstroms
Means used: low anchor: 35.1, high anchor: 34.5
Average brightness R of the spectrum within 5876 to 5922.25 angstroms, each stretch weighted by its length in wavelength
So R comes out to 32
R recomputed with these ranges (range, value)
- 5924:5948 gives 34.6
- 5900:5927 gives 33.5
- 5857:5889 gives 33.8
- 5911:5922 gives 32.7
